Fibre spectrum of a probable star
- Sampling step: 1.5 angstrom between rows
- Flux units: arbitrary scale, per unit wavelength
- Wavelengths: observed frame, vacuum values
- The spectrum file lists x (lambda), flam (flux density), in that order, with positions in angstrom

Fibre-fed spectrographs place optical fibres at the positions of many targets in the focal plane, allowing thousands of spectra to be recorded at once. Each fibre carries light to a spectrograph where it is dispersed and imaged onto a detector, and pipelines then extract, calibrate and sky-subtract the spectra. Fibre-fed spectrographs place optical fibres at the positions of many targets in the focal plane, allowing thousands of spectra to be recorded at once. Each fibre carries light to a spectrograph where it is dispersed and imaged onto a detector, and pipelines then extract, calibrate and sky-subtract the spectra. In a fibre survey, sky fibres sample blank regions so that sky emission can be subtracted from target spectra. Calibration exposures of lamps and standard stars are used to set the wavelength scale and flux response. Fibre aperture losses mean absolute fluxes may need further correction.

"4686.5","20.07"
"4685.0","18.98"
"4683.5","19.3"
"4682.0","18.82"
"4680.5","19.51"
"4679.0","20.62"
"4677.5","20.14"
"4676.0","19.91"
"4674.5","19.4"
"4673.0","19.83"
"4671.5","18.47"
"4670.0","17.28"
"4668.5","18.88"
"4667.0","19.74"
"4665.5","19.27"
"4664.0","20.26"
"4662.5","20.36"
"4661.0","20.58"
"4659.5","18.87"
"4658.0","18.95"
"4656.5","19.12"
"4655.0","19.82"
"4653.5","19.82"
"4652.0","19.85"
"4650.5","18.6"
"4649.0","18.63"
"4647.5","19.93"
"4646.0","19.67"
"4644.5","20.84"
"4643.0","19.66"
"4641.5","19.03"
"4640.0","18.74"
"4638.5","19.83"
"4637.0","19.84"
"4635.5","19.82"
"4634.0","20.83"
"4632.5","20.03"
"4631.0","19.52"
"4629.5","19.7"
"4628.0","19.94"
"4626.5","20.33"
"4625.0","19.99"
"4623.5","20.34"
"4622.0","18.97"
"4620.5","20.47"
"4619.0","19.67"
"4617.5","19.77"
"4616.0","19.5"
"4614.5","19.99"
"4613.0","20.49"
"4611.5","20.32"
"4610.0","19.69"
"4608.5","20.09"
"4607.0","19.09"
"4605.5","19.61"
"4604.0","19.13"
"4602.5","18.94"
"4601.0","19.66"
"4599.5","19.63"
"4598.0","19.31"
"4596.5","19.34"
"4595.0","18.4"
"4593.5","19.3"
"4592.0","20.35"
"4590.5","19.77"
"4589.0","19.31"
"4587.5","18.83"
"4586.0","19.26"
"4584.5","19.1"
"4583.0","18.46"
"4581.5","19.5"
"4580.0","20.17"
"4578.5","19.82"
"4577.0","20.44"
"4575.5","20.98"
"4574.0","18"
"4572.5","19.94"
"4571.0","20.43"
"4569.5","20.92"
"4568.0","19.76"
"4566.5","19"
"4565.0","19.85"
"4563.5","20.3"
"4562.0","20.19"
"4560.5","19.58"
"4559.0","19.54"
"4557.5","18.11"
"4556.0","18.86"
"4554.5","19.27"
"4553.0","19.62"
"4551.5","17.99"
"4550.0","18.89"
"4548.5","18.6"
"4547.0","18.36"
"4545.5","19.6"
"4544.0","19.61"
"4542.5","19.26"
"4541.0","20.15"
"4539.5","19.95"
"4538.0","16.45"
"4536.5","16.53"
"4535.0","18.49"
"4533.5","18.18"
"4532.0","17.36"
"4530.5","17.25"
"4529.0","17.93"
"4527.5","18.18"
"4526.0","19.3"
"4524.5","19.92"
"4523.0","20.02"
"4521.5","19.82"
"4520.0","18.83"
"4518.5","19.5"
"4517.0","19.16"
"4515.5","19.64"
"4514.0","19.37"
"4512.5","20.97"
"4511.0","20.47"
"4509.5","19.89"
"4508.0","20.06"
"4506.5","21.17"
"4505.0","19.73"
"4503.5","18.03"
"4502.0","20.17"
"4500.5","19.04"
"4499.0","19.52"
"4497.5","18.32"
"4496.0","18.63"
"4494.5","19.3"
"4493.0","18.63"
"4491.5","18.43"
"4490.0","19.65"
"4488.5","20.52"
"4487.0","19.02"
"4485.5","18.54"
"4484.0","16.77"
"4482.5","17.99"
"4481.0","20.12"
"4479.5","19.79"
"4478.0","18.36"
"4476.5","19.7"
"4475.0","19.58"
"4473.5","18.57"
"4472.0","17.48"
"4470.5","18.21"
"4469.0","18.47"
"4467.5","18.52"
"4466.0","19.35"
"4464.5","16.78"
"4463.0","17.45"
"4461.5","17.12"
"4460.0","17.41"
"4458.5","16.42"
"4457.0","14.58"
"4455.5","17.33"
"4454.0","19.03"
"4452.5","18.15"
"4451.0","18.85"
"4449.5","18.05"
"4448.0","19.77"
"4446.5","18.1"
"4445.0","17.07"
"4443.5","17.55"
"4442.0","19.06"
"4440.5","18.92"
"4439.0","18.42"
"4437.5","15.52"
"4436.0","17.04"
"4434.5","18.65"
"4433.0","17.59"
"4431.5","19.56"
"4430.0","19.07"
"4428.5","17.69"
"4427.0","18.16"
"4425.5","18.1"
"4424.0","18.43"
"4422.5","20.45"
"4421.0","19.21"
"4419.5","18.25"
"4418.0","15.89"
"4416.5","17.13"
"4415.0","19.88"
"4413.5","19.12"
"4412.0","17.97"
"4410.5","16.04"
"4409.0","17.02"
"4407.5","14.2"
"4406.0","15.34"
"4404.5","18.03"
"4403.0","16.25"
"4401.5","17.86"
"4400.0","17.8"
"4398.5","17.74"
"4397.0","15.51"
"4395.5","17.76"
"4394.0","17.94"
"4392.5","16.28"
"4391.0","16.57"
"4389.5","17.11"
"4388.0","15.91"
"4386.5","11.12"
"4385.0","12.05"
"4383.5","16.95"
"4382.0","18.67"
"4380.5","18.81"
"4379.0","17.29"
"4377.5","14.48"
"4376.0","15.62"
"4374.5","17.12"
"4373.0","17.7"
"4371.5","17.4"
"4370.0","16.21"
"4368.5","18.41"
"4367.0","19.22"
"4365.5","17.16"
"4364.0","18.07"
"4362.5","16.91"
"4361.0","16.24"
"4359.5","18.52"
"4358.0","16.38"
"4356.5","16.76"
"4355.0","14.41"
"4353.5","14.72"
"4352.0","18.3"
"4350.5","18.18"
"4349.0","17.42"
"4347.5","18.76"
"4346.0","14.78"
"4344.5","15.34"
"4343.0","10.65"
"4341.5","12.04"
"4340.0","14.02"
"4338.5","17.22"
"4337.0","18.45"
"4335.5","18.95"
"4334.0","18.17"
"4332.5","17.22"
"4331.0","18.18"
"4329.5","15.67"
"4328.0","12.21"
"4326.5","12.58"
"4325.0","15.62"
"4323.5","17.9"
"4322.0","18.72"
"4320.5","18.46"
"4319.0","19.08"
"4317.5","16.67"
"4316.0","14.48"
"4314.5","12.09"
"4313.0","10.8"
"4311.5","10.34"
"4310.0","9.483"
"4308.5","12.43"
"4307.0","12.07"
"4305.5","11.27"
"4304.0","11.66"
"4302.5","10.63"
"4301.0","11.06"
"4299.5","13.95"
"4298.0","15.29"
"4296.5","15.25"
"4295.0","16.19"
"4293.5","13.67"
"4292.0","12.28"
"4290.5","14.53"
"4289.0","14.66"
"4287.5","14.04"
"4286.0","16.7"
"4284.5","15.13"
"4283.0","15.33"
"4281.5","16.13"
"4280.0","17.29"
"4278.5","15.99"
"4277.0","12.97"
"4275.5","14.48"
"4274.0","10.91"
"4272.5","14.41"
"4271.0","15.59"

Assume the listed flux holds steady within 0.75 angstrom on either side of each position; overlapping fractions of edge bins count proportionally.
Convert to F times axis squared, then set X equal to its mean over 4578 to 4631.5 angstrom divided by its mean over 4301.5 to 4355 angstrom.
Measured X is 1.5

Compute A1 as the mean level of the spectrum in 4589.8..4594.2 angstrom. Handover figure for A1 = 19.8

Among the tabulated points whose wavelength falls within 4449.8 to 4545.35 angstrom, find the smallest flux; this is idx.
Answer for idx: 14.58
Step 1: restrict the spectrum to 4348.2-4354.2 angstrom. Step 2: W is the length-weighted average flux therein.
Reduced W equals 17.2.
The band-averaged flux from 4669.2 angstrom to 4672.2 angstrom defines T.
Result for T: 17.9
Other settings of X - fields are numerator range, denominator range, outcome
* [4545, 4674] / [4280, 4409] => 1.40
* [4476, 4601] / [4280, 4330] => 1.51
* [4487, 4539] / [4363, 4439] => 1.16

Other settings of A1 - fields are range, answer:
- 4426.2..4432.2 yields 18.6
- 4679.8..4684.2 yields 19.2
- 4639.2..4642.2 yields 18.9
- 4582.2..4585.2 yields 18.8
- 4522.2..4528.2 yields 19.4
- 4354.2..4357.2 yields 15.6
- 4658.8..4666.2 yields 19.9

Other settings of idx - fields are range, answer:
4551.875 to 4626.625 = 18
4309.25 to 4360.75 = 9.483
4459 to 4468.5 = 16.78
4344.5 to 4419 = 11.12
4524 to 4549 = 16.45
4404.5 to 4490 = 14.2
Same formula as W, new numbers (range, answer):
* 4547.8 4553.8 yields 18.8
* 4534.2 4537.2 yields 17.5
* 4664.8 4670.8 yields 18.8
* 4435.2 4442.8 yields 17.8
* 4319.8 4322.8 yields 18.6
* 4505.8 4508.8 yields 20.6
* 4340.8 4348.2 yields 14.3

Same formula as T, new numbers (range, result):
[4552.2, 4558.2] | 19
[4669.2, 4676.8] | 19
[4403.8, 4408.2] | 15.9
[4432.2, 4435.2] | 18.1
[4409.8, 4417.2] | 18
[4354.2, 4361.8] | 16.5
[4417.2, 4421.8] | 17.8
